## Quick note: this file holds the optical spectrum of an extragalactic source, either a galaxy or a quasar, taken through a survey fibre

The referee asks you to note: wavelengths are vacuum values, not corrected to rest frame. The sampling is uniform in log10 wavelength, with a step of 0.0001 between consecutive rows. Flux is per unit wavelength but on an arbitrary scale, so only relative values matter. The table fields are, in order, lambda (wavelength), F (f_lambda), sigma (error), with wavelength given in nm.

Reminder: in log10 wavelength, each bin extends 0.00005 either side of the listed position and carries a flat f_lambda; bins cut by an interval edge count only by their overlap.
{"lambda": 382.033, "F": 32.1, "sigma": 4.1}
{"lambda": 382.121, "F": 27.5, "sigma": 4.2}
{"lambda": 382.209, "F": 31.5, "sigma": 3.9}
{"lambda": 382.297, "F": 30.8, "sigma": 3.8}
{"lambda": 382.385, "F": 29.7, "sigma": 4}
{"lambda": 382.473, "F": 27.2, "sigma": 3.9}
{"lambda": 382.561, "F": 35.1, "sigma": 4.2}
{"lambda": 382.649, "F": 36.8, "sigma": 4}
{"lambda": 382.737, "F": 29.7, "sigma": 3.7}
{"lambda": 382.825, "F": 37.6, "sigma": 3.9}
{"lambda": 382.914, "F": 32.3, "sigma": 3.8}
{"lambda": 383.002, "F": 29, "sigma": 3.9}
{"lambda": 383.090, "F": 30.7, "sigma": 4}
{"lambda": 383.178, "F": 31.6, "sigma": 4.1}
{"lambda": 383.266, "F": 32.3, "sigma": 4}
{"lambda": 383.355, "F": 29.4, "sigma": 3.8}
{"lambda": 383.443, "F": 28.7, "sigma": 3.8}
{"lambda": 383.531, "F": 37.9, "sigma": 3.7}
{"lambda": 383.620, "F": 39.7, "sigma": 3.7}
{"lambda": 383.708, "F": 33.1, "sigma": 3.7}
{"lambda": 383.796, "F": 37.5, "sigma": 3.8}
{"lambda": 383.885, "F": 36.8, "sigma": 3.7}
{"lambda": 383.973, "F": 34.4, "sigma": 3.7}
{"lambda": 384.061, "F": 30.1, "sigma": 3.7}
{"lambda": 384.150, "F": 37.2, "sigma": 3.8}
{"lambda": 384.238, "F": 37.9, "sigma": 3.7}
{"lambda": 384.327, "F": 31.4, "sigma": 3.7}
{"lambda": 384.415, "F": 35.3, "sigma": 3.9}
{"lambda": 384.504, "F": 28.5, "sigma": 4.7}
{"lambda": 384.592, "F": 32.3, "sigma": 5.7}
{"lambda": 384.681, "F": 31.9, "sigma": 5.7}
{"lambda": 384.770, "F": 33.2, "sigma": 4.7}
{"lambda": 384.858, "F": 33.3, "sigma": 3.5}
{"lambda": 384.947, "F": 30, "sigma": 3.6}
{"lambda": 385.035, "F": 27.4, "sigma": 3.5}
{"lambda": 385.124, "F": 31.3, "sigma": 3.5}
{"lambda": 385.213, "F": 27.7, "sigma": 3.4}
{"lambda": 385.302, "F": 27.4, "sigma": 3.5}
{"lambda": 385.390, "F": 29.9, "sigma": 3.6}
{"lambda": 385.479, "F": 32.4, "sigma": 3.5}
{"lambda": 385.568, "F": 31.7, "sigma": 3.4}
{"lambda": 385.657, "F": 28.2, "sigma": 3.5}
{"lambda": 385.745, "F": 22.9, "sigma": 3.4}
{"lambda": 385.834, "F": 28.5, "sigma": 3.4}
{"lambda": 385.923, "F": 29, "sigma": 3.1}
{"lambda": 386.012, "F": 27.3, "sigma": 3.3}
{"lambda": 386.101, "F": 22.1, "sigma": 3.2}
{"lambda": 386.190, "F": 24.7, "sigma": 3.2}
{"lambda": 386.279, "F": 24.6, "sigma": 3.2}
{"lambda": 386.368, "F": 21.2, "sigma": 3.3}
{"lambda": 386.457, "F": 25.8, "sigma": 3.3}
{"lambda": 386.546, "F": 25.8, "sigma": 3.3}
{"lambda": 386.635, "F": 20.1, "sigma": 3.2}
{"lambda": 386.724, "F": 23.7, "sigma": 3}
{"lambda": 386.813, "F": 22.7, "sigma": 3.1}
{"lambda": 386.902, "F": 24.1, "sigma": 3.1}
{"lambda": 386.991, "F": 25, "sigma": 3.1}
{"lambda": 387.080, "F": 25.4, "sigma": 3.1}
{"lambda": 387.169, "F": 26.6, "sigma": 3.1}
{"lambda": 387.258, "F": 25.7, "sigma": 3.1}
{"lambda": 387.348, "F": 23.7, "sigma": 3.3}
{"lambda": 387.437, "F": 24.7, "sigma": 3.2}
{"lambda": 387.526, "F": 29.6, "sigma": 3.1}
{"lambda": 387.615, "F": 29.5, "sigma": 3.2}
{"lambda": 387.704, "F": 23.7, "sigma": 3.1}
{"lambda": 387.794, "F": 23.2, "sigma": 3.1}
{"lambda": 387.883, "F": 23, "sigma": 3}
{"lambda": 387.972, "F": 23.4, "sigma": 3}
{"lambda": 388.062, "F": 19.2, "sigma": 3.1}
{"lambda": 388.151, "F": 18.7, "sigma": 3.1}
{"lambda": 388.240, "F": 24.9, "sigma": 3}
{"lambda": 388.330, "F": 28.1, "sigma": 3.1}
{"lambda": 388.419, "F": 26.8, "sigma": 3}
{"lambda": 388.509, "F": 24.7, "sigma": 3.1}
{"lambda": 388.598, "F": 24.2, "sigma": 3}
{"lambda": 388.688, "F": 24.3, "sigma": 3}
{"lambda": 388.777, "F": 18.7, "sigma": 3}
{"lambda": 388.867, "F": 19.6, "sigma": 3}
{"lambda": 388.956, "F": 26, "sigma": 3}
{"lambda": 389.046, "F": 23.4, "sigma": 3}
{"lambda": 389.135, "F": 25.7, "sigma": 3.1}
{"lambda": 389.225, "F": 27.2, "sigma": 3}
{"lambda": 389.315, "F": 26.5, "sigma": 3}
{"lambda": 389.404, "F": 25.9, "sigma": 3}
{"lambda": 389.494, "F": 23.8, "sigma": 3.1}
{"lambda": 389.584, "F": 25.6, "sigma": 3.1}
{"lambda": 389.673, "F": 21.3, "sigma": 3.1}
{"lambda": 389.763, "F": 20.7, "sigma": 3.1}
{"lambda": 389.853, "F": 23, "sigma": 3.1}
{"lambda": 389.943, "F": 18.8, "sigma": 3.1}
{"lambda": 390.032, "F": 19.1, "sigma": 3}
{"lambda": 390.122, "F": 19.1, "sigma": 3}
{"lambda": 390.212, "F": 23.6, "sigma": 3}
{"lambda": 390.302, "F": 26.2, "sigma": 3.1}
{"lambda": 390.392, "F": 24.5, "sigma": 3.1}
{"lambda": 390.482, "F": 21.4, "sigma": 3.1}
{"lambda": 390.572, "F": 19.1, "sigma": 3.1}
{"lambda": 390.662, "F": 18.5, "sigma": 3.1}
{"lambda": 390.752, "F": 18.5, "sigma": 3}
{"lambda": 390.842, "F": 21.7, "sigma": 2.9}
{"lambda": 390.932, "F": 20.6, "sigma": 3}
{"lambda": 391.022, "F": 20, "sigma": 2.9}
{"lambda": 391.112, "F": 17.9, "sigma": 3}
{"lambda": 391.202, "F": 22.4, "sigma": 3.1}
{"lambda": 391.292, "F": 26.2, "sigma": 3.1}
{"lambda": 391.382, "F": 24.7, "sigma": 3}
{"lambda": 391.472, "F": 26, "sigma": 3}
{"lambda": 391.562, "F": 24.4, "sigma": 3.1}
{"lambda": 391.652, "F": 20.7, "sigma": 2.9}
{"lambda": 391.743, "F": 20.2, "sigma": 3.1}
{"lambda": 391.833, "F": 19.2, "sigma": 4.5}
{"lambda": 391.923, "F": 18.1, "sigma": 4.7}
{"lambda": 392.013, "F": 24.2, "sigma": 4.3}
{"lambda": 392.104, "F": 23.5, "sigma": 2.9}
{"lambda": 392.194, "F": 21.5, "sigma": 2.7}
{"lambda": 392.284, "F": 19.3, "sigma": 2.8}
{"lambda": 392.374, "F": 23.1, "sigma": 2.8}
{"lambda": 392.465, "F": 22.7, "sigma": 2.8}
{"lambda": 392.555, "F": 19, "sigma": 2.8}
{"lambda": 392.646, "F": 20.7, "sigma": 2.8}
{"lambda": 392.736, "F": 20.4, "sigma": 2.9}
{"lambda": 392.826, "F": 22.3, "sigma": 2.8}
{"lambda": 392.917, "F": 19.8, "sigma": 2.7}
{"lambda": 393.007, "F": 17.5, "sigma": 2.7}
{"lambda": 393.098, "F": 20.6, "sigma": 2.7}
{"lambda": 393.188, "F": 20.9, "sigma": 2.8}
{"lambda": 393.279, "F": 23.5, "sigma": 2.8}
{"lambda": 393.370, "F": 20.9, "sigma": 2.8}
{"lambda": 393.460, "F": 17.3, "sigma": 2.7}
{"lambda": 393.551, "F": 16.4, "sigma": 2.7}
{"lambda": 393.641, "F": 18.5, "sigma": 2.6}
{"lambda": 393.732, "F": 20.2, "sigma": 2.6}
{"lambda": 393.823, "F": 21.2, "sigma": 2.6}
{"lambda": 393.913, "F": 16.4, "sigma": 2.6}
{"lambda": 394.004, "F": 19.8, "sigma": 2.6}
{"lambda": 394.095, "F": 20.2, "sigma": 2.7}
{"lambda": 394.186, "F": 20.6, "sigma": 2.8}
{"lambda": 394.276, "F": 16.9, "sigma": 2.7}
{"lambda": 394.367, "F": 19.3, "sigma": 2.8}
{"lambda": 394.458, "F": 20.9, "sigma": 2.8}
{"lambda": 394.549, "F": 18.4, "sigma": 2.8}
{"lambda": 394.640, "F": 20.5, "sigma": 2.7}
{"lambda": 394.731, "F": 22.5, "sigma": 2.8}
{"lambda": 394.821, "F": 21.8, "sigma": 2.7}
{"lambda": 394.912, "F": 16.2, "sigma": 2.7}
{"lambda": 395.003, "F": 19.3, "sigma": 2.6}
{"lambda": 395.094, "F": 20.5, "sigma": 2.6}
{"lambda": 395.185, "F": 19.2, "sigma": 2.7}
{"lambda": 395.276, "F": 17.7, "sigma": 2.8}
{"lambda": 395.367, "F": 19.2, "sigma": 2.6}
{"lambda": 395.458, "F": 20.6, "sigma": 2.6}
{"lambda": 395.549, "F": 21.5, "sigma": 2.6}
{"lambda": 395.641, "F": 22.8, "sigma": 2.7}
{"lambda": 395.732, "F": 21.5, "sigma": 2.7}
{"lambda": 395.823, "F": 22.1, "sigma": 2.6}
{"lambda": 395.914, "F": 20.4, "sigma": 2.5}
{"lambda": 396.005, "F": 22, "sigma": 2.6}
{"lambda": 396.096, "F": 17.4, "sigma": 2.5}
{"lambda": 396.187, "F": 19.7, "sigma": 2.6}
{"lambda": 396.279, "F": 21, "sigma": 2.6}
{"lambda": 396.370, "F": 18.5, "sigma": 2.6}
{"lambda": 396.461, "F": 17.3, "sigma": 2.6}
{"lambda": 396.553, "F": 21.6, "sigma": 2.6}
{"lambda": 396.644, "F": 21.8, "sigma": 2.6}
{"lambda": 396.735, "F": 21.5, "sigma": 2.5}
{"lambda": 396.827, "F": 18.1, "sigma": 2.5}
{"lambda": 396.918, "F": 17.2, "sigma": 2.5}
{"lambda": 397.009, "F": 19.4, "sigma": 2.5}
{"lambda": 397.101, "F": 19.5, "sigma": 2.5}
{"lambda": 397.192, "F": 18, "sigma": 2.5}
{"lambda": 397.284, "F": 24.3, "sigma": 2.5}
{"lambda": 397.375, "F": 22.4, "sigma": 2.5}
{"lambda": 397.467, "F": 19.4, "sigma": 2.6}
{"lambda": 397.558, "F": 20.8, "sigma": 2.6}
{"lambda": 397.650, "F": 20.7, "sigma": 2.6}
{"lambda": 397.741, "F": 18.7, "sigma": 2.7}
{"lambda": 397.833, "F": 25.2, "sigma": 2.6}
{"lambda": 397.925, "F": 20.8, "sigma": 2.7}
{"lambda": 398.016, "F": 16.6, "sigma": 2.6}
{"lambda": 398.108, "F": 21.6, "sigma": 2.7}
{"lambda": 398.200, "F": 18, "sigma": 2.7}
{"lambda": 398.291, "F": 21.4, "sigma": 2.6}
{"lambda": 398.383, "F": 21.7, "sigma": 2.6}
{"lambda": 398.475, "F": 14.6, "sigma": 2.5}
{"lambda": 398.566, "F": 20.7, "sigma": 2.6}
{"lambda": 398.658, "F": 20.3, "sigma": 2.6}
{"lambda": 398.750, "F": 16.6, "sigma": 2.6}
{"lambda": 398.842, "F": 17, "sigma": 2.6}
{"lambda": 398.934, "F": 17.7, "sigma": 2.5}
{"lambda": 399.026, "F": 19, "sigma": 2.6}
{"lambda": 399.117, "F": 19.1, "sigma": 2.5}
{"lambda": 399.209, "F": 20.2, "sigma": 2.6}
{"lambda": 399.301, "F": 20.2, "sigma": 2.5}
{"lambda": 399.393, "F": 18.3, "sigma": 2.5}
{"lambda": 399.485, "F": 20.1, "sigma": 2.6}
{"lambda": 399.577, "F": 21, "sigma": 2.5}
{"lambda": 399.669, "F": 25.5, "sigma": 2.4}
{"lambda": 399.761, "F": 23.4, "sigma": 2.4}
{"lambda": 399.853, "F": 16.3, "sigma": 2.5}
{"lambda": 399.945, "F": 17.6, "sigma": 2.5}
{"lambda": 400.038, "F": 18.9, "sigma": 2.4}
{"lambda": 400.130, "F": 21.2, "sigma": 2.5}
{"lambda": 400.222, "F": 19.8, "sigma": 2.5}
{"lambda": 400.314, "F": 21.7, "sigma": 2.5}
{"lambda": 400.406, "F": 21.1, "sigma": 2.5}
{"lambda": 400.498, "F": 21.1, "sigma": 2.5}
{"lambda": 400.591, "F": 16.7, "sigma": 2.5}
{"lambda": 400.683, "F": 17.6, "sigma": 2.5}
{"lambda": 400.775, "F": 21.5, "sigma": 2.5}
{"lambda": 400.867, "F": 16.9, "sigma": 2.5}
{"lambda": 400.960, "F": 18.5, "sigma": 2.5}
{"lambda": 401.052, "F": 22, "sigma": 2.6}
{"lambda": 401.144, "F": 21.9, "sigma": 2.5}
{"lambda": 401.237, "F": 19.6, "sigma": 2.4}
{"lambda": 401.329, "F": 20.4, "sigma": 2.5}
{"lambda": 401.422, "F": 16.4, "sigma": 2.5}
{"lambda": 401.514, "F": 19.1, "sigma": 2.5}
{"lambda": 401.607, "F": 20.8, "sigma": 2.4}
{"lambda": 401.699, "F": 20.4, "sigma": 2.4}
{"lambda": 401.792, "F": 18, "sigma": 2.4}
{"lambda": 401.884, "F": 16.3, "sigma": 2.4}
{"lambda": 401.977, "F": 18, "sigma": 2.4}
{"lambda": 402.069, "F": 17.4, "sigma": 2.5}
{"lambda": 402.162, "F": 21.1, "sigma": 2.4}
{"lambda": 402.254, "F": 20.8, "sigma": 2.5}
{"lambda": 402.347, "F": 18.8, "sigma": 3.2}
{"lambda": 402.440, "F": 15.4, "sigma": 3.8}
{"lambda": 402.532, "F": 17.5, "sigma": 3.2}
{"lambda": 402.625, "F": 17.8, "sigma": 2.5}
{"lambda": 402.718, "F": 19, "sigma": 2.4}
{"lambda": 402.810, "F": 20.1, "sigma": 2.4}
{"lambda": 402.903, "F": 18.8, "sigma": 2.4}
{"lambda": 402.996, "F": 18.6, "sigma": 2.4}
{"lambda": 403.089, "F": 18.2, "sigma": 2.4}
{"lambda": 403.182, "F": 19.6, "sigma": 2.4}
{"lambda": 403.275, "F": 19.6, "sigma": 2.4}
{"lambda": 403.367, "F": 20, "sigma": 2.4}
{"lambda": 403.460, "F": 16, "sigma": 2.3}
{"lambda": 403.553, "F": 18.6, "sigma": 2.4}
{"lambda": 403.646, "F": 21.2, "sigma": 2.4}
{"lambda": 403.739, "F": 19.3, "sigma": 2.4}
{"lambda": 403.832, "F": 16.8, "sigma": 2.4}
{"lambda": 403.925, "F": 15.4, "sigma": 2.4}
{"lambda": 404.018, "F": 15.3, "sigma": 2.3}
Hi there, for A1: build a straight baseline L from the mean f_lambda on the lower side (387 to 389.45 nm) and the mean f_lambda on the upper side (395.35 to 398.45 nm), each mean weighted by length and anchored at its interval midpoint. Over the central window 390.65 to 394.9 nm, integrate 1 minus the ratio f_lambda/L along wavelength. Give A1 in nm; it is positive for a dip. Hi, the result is 0.33 nm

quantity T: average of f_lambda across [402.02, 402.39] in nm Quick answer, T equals 19.5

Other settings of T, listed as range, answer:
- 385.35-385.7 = 30.5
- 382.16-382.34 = 31.1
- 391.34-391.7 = 23.9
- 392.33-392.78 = 21.2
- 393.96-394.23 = 20.2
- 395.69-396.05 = 21.5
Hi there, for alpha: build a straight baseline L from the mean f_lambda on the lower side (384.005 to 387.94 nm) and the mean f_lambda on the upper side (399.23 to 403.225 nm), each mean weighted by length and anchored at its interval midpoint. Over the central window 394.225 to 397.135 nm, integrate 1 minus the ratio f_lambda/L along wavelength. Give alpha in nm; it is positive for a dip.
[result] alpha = 0.33 nm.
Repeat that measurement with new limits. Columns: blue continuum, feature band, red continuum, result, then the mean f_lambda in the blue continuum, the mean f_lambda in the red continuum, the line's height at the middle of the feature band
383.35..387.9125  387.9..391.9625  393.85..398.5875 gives 0.44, 28.8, 20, 25.2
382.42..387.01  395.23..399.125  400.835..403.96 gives 0.39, 30.1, 18.8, 22.1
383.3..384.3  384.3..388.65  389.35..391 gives 0.40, 34.7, 21.7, 29.3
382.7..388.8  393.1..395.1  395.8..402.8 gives 0.29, 28.3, 19.6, 23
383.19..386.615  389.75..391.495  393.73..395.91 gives 0.20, 30.4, 20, 24.4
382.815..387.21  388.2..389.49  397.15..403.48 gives 0.12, 29.7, 19.5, 27.1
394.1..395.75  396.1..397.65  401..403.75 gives -0.02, 19.9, 19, 19.7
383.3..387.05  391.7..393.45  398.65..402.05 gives 0.27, 29.6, 19.4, 24.6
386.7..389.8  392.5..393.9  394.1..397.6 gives 0.11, 24.3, 20.1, 21.5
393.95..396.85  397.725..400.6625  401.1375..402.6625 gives -0.07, 20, 18.7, 19.3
